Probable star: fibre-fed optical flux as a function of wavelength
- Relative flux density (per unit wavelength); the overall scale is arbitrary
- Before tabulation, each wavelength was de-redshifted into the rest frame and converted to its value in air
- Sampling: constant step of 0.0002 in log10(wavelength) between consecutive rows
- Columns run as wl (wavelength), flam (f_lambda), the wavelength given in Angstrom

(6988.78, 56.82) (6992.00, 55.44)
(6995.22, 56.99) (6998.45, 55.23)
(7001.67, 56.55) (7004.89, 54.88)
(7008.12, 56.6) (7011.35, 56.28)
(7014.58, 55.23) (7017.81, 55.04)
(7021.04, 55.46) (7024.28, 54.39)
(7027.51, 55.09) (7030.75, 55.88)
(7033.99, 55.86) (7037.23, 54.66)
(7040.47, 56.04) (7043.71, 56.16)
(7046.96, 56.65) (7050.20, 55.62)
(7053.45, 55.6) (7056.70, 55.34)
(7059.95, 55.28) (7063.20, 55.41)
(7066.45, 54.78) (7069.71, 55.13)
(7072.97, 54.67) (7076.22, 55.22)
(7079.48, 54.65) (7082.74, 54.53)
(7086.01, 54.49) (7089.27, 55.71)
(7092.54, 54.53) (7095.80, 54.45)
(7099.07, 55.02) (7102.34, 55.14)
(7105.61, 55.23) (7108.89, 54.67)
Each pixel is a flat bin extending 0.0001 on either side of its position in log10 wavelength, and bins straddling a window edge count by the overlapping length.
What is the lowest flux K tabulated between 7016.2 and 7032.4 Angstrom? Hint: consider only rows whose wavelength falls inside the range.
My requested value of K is 54.39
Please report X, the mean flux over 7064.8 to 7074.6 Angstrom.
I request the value 54.9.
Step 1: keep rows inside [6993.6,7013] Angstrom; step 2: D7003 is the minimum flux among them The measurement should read 54.88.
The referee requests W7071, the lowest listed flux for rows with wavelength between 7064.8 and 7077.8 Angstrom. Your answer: 54.67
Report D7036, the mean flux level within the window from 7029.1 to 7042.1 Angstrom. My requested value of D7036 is 55.6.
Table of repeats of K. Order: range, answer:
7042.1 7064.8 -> 55.28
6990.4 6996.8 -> 55.44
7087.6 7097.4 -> 54.45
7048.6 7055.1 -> 55.6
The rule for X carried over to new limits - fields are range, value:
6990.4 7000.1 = 55.9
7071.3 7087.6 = 54.7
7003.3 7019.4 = 55.6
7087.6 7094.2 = 55.2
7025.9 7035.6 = 55.6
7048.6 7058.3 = 55.5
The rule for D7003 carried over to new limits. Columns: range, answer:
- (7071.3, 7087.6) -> 54.49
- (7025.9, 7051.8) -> 54.66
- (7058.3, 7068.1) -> 54.78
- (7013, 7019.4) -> 55.04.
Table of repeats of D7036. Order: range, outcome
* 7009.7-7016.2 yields 55.7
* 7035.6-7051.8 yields 55.8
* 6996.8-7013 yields 55.9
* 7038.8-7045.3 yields 56.1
